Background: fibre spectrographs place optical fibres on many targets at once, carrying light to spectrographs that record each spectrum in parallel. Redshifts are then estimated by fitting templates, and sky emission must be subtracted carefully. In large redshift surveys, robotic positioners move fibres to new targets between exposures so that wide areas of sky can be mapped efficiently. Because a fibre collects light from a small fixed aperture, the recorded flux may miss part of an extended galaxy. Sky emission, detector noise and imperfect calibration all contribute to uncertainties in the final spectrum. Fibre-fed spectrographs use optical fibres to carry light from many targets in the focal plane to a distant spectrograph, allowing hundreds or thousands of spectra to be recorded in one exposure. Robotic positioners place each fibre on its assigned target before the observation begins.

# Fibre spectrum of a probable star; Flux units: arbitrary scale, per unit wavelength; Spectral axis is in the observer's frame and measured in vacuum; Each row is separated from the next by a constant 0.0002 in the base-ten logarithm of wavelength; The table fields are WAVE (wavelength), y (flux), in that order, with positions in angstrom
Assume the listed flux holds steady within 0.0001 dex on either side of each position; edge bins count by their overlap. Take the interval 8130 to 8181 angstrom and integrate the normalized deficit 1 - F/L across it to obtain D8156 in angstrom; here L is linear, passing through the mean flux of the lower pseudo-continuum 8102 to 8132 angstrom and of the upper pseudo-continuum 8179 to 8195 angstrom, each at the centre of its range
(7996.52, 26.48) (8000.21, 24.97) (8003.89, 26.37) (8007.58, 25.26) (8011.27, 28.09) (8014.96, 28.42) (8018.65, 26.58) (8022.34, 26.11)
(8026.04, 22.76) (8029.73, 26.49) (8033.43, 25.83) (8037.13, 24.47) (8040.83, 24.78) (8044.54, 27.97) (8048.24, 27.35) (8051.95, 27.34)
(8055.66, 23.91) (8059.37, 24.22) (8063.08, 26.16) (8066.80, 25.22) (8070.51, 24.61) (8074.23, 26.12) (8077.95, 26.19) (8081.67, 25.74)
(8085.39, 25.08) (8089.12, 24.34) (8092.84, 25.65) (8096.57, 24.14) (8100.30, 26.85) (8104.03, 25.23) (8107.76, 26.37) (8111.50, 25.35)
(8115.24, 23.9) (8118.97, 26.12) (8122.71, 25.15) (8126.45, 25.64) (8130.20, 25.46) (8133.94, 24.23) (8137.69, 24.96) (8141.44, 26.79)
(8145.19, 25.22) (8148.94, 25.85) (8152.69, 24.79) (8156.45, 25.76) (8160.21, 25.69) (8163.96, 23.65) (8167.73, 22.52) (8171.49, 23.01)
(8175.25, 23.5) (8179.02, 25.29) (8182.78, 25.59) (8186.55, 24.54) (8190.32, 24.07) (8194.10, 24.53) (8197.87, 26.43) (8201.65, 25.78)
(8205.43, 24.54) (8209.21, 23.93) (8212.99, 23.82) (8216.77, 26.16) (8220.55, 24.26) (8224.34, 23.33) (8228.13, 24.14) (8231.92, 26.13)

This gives 0.64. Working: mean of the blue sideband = 25.4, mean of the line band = 24.7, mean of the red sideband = 24.8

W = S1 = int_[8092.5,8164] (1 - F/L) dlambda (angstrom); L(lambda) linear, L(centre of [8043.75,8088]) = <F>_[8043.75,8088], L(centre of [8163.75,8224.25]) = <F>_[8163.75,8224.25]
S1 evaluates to -0.7 angstrom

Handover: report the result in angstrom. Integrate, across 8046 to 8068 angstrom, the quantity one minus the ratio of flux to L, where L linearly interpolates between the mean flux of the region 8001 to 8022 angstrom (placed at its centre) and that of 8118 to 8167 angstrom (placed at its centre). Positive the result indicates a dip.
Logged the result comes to 0.4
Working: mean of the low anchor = 26.8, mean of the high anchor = 25.2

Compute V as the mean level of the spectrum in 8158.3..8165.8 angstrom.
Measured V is 24.7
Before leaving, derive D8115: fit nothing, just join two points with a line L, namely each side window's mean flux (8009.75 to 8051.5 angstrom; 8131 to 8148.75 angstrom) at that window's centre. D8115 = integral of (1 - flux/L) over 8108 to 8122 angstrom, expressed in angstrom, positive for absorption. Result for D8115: 0.2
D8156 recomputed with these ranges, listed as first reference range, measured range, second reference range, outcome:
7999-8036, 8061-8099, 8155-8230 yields 0.3 angstrom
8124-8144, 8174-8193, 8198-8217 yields 0.3 angstrom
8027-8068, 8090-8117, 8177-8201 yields 0.2 angstrom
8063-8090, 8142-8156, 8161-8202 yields -0.4 angstrom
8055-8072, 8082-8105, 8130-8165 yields -0.2 angstrom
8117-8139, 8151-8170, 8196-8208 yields 0.7 angstrom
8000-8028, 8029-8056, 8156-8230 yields -0.2 angstrom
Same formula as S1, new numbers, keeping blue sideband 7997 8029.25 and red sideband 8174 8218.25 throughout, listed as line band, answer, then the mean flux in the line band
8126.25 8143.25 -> -0.08 angstrom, 25.4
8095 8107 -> -0.01 angstrom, 25.5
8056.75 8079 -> 0.34 angstrom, 25.3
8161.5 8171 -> 0.69 angstrom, 23.2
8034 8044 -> 0.27 angstrom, 25.2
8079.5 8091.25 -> 0.24 angstrom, 25.1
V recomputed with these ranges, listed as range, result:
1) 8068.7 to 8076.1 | 25.4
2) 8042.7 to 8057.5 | 26.6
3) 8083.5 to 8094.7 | 25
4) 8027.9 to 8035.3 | 26.2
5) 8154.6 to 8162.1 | 25.7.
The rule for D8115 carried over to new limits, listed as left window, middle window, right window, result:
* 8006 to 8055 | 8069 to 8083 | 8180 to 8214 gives 0.08 angstrom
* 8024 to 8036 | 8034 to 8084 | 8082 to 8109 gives -1.03 angstrom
